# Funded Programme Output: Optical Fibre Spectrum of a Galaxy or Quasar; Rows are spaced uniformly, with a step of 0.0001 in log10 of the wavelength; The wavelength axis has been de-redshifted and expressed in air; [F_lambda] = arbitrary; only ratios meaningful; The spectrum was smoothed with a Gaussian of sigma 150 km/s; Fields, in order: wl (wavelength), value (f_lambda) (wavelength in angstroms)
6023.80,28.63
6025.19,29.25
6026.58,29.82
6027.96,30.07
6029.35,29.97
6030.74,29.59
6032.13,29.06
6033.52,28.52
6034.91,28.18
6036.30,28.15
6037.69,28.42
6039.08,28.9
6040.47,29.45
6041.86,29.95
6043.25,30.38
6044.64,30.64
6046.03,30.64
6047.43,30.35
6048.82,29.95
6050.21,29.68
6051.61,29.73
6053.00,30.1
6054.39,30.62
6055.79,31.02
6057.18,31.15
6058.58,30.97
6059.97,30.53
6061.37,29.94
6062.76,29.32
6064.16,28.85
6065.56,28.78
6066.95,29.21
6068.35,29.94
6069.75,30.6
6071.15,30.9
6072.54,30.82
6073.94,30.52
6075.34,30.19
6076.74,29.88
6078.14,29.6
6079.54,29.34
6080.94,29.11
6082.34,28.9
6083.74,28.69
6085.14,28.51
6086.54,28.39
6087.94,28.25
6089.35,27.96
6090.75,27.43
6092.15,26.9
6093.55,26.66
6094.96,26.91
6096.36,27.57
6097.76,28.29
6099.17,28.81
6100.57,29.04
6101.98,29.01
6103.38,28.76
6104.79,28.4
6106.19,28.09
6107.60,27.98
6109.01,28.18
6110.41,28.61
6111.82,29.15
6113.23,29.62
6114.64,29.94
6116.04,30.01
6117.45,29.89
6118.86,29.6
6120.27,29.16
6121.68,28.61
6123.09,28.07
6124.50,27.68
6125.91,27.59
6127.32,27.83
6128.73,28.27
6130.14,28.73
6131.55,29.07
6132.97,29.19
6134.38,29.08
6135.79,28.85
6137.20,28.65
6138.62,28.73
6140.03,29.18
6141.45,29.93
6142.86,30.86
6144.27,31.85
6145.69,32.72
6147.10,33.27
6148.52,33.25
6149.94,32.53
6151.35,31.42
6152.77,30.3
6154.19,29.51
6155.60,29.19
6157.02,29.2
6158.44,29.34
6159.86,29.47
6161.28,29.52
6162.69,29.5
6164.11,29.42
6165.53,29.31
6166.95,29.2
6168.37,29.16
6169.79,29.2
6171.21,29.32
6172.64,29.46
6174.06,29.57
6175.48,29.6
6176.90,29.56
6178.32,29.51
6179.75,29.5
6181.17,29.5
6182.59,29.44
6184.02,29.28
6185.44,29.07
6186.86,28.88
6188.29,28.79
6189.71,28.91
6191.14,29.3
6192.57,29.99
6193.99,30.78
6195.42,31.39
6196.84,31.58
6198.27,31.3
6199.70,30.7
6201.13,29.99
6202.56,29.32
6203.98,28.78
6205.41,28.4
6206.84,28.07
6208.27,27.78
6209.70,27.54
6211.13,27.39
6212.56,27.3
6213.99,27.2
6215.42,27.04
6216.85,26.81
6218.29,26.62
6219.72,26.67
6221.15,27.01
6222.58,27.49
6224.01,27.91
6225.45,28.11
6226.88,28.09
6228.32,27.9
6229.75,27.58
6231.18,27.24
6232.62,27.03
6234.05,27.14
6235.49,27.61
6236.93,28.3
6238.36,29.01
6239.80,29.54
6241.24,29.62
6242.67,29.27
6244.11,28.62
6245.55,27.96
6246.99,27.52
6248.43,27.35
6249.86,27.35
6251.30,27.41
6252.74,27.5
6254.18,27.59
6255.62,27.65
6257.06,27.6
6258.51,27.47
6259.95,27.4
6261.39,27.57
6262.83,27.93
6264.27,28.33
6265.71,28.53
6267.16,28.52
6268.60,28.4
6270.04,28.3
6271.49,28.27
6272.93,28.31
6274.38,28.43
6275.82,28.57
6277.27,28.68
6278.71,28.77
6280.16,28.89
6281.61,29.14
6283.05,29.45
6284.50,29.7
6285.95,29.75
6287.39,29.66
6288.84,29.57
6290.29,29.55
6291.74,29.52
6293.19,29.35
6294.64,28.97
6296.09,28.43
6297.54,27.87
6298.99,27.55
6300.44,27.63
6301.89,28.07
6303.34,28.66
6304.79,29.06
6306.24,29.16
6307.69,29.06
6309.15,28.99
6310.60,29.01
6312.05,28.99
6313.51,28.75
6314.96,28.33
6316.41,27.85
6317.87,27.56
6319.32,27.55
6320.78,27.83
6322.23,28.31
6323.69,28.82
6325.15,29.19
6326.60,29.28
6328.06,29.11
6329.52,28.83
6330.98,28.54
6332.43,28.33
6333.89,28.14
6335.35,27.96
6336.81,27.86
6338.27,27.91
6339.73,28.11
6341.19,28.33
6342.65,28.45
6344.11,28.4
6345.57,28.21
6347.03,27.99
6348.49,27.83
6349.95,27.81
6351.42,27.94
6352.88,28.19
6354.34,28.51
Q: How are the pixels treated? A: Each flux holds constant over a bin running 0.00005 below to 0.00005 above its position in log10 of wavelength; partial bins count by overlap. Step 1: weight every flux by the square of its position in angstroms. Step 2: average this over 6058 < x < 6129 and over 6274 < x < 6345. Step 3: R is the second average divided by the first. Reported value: 1.1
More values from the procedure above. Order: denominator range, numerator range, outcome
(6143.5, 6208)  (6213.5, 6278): 0.95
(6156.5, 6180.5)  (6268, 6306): 1.02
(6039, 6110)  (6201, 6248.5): 1.00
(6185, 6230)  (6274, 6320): 1.04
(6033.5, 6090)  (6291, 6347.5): 1.04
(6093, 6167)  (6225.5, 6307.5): 1.01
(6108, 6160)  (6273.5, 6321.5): 1.02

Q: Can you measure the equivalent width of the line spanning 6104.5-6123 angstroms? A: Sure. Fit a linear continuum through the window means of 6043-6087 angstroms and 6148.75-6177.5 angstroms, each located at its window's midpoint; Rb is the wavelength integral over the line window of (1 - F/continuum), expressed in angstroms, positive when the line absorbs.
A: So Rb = 0.5 angstroms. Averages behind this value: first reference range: 29.9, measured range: 29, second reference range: 29.7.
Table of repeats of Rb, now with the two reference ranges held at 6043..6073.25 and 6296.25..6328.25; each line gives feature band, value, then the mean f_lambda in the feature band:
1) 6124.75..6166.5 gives -0.33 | 29.8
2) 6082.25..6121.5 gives 1.80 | 28.5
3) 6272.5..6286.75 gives -0.14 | 29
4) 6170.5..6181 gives -0.04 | 29.5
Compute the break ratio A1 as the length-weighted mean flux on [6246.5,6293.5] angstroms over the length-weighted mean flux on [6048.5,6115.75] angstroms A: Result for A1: 1.0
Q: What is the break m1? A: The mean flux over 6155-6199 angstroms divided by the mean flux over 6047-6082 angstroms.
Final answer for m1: 1.0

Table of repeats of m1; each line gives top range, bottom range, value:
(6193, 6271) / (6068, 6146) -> 0.97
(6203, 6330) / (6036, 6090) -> 0.95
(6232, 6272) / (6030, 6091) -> 0.95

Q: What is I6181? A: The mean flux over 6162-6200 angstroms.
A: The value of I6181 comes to 29.7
